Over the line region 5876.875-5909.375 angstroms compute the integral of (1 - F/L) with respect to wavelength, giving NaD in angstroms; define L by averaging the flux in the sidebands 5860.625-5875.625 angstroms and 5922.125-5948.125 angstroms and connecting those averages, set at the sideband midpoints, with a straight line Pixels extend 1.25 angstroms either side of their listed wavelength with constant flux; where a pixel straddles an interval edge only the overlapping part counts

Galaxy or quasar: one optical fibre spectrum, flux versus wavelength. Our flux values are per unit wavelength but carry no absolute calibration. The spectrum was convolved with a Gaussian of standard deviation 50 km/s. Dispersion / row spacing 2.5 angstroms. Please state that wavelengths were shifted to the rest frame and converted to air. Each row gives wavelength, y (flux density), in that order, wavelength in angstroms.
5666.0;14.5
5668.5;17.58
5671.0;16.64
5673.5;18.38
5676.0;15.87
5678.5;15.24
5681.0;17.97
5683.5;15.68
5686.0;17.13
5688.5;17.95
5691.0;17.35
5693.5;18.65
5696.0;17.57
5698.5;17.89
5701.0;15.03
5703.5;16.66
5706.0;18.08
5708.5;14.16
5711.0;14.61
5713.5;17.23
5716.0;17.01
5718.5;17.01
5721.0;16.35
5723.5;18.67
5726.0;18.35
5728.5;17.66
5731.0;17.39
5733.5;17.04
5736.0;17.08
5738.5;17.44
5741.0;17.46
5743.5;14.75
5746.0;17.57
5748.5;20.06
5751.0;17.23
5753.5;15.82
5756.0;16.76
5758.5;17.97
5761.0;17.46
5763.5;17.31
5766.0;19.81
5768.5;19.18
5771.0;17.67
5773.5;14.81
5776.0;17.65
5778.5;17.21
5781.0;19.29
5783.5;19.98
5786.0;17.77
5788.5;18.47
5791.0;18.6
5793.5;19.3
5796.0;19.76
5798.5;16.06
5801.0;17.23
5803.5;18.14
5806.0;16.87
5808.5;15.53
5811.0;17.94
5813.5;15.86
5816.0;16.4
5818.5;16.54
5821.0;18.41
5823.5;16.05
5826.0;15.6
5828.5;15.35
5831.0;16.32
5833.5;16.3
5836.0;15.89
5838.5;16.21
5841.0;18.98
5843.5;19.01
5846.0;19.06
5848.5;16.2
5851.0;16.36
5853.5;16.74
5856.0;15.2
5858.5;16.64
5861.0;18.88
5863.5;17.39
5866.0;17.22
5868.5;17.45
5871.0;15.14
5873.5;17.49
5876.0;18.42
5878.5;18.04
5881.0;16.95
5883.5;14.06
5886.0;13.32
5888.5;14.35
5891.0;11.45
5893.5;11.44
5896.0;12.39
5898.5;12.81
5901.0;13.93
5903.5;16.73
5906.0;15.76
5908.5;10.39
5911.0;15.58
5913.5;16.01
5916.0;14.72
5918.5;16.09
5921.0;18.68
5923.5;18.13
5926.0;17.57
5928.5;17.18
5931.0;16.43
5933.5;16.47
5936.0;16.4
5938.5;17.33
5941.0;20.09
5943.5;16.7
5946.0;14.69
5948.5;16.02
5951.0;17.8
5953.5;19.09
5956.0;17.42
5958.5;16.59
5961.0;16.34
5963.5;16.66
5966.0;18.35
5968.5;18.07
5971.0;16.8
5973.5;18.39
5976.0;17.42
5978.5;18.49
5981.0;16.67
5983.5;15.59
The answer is 5.89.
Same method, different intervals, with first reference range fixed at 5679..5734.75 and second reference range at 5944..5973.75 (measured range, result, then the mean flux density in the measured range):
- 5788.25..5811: -0.9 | 17.8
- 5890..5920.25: 5.4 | 14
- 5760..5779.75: -0.7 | 17.6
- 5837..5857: -0.2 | 17.2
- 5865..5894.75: 2.9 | 15.4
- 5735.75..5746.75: 0.2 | 16.8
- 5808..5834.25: 1.0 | 16.4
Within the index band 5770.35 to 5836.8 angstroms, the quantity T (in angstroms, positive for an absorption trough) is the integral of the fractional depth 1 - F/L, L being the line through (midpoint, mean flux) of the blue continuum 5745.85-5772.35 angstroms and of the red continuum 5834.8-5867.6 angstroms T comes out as 1.31 angstroms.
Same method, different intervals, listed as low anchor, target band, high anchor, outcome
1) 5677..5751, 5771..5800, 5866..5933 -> -2.8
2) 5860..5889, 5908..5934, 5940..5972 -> 1.1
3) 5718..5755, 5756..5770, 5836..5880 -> -0.7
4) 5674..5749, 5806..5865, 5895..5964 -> -0.9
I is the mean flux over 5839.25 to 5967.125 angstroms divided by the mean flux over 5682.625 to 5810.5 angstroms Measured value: 0.9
